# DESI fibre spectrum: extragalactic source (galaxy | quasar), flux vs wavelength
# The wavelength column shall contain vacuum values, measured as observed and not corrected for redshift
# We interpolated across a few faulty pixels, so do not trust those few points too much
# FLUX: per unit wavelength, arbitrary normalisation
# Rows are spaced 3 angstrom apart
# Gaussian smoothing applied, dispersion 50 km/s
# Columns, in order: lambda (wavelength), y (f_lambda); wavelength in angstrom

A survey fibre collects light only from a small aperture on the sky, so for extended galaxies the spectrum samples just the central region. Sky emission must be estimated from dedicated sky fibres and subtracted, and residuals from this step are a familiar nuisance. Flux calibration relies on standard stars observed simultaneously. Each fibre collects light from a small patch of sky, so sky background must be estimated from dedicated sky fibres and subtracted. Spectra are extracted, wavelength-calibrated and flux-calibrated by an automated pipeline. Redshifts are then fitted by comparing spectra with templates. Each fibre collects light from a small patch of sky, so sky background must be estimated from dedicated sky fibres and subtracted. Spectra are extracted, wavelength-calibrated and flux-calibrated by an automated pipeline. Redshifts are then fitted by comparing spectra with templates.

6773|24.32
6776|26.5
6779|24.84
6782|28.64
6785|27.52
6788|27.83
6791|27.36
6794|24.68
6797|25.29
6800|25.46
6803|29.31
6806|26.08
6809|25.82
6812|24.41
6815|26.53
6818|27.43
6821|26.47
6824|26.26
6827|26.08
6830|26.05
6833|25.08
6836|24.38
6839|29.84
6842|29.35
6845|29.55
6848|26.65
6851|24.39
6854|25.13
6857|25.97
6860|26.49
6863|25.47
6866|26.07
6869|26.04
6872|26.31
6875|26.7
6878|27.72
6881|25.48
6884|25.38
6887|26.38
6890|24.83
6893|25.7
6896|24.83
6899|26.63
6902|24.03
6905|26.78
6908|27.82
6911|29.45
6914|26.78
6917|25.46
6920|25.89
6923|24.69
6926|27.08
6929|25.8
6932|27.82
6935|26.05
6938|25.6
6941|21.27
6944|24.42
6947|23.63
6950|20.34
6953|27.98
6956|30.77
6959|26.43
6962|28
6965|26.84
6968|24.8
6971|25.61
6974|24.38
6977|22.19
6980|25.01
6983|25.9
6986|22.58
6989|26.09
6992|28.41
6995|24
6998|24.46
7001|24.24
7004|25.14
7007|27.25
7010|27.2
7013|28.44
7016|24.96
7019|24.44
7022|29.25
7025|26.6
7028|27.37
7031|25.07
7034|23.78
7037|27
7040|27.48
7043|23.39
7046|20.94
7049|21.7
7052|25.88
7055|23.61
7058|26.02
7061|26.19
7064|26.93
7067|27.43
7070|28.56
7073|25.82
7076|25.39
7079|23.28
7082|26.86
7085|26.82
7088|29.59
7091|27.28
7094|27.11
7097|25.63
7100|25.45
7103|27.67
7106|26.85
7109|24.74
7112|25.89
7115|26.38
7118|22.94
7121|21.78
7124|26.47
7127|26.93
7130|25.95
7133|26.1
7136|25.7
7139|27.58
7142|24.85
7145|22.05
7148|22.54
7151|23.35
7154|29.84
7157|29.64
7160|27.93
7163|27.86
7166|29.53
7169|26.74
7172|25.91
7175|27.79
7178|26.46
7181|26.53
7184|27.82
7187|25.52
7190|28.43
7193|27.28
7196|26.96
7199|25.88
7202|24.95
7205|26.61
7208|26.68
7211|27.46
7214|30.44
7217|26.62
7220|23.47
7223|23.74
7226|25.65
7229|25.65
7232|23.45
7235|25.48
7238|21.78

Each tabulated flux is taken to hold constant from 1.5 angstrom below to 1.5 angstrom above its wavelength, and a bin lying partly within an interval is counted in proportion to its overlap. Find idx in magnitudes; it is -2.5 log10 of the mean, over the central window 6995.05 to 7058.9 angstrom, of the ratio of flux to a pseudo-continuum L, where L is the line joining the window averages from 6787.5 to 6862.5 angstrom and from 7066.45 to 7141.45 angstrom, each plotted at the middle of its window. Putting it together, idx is 0.034 mag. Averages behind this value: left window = 26.4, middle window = 25.4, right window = 26.1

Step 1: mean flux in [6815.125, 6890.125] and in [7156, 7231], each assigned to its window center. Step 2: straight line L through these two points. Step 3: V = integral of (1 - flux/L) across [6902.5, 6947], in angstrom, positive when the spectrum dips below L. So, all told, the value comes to 0.9 angstrom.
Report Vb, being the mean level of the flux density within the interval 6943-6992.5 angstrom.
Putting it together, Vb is 25.4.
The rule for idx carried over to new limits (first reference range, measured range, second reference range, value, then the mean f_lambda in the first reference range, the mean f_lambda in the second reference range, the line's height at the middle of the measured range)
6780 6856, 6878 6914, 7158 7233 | 0.02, 26.6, 26.7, 26.6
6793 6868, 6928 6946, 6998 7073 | 0.04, 26.3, 25.8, 26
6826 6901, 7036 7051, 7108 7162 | 0.08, 26.2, 25.6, 25.8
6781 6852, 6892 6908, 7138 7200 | 0.04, 26.7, 26.7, 26.7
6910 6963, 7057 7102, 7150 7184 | 0.01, 25.9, 27.5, 26.9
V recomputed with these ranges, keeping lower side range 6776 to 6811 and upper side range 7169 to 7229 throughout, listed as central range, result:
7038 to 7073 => 1.6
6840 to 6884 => 0.1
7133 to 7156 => 1.1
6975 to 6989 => 1.3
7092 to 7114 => 0.3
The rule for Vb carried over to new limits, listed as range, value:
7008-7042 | 26.5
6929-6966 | 25.7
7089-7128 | 25.8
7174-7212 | 26.8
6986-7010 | 25.6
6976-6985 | 24.4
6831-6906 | 26.2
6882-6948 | 25.8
